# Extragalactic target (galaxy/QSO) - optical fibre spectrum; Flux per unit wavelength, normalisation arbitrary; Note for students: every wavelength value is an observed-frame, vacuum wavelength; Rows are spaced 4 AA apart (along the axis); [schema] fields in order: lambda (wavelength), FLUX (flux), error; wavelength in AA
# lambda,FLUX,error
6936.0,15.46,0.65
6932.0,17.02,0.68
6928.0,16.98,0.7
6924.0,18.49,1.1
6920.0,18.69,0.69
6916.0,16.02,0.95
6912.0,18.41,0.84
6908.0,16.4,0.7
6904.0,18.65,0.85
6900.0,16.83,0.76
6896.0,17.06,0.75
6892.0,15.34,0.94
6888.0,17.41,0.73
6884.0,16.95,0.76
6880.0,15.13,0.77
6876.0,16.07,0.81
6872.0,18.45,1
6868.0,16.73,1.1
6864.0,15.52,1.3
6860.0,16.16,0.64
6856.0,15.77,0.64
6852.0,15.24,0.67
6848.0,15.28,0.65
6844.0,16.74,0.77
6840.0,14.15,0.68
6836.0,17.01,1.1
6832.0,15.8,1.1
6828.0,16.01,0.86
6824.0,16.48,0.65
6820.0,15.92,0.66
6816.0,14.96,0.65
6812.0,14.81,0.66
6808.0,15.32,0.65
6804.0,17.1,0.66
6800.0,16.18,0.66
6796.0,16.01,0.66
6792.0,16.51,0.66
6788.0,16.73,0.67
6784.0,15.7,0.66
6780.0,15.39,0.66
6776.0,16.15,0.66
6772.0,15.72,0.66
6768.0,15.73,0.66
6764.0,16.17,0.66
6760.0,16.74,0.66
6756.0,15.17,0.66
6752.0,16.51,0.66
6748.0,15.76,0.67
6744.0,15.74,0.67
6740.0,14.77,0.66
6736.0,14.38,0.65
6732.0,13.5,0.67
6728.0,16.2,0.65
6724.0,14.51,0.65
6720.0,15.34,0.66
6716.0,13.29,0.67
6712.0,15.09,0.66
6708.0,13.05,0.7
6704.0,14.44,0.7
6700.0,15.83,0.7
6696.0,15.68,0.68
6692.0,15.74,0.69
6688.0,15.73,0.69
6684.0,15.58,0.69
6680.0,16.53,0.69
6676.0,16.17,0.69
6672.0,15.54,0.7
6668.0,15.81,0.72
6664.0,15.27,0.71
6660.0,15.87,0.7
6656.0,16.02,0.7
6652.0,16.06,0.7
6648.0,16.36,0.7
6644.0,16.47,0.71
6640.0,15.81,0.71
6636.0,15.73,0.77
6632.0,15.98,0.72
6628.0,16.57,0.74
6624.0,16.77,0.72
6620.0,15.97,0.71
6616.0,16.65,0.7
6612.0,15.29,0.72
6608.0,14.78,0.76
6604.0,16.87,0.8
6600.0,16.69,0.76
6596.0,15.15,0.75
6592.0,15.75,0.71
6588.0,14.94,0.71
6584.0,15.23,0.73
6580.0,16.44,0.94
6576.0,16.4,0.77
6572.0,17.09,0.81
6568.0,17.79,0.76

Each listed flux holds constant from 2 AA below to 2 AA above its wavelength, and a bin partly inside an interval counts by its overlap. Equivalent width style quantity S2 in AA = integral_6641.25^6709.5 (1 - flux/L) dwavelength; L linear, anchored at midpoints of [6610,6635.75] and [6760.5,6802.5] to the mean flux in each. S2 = 2.0 AA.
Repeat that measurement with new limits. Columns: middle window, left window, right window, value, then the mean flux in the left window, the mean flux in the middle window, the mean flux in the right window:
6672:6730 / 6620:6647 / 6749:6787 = 3.0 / 16.2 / 15.2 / 15.9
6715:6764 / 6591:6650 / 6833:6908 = 2.9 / 16.1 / 15.2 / 16.4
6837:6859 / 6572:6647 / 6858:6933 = 1.7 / 16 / 15.5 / 17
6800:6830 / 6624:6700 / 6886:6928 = 1.7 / 16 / 15.8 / 17.3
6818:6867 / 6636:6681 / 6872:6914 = 2.5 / 16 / 15.9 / 16.9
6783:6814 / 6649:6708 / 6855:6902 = 0.2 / 15.7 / 16.1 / 16.5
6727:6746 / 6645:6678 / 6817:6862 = 1.2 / 15.9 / 14.9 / 15.8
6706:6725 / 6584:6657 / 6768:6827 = 2.0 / 16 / 14.2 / 15.9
